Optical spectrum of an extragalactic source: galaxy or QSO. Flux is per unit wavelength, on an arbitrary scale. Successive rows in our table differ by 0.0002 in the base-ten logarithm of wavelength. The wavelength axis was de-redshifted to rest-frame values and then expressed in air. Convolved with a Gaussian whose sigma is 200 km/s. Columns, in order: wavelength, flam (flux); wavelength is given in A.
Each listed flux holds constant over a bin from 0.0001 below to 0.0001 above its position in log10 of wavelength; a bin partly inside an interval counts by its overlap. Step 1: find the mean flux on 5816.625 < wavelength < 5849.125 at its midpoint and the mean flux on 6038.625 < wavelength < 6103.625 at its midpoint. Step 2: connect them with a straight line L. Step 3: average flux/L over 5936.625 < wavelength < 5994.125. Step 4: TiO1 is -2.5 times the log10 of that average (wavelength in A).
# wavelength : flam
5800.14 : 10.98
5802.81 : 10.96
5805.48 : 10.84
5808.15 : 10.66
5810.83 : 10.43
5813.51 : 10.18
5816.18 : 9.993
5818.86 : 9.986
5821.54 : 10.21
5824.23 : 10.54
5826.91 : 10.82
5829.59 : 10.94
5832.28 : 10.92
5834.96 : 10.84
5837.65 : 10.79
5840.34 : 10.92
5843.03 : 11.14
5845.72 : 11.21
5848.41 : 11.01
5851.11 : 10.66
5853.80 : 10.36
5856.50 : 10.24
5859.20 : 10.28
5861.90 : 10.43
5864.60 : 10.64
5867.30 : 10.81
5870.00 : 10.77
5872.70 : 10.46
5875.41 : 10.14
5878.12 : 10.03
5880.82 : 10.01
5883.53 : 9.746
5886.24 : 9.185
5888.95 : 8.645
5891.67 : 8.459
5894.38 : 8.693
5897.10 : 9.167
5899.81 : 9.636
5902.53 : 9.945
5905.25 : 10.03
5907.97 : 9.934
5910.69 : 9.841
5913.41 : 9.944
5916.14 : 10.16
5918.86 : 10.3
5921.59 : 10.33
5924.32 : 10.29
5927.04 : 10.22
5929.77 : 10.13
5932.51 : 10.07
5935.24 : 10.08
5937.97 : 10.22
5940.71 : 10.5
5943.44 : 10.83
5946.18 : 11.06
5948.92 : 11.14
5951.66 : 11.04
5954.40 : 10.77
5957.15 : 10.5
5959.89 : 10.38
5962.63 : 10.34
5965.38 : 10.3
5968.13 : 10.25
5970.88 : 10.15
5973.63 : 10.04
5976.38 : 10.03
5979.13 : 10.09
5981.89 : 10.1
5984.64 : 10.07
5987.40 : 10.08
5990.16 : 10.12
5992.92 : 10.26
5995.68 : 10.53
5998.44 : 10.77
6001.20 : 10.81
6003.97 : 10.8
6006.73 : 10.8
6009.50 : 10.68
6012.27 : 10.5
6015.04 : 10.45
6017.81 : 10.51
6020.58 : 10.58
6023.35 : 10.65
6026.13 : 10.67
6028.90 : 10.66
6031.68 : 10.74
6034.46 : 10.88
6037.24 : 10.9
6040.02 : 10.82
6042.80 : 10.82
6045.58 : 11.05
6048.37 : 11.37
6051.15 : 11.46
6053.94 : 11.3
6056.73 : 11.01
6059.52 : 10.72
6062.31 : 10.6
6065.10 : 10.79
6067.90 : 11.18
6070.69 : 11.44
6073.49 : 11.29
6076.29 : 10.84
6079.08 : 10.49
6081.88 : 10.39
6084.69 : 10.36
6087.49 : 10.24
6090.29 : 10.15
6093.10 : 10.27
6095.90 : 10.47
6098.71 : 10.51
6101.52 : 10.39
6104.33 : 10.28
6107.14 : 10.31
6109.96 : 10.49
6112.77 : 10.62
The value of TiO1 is 0.04 mag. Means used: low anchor 10.8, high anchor 10.8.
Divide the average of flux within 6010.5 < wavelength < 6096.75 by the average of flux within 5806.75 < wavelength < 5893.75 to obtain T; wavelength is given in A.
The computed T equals 1.0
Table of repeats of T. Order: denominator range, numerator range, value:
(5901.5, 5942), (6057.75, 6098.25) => 1.05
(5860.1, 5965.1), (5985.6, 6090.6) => 1.06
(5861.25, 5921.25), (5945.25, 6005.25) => 1.06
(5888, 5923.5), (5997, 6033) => 1.11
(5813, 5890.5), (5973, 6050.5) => 1.02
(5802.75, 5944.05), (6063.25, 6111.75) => 1.03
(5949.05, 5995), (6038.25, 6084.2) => 1.06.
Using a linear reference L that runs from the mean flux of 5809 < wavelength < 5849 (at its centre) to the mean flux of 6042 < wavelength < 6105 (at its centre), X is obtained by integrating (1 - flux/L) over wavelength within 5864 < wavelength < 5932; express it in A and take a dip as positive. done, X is 5.0 A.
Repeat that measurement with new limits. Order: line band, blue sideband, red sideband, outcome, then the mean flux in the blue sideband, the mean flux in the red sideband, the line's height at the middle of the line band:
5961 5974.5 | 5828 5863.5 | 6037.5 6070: 0.8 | 10.7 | 11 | 10.9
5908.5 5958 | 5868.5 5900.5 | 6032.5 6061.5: -1.9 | 9.58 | 11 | 10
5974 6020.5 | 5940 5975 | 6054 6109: 0.8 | 10.6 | 10.6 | 10.6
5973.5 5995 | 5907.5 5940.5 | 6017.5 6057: 0.9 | 10.1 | 10.9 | 10.5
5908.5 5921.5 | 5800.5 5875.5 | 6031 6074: 0.8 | 10.6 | 11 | 10.8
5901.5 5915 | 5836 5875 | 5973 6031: 0.8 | 10.7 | 10.4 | 10.6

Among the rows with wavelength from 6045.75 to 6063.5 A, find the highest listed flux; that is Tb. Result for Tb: 11.46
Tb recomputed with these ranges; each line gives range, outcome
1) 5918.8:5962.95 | 11.14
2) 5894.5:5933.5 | 10.33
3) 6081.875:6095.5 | 10.39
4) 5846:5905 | 11.01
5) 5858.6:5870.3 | 10.81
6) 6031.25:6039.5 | 10.9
